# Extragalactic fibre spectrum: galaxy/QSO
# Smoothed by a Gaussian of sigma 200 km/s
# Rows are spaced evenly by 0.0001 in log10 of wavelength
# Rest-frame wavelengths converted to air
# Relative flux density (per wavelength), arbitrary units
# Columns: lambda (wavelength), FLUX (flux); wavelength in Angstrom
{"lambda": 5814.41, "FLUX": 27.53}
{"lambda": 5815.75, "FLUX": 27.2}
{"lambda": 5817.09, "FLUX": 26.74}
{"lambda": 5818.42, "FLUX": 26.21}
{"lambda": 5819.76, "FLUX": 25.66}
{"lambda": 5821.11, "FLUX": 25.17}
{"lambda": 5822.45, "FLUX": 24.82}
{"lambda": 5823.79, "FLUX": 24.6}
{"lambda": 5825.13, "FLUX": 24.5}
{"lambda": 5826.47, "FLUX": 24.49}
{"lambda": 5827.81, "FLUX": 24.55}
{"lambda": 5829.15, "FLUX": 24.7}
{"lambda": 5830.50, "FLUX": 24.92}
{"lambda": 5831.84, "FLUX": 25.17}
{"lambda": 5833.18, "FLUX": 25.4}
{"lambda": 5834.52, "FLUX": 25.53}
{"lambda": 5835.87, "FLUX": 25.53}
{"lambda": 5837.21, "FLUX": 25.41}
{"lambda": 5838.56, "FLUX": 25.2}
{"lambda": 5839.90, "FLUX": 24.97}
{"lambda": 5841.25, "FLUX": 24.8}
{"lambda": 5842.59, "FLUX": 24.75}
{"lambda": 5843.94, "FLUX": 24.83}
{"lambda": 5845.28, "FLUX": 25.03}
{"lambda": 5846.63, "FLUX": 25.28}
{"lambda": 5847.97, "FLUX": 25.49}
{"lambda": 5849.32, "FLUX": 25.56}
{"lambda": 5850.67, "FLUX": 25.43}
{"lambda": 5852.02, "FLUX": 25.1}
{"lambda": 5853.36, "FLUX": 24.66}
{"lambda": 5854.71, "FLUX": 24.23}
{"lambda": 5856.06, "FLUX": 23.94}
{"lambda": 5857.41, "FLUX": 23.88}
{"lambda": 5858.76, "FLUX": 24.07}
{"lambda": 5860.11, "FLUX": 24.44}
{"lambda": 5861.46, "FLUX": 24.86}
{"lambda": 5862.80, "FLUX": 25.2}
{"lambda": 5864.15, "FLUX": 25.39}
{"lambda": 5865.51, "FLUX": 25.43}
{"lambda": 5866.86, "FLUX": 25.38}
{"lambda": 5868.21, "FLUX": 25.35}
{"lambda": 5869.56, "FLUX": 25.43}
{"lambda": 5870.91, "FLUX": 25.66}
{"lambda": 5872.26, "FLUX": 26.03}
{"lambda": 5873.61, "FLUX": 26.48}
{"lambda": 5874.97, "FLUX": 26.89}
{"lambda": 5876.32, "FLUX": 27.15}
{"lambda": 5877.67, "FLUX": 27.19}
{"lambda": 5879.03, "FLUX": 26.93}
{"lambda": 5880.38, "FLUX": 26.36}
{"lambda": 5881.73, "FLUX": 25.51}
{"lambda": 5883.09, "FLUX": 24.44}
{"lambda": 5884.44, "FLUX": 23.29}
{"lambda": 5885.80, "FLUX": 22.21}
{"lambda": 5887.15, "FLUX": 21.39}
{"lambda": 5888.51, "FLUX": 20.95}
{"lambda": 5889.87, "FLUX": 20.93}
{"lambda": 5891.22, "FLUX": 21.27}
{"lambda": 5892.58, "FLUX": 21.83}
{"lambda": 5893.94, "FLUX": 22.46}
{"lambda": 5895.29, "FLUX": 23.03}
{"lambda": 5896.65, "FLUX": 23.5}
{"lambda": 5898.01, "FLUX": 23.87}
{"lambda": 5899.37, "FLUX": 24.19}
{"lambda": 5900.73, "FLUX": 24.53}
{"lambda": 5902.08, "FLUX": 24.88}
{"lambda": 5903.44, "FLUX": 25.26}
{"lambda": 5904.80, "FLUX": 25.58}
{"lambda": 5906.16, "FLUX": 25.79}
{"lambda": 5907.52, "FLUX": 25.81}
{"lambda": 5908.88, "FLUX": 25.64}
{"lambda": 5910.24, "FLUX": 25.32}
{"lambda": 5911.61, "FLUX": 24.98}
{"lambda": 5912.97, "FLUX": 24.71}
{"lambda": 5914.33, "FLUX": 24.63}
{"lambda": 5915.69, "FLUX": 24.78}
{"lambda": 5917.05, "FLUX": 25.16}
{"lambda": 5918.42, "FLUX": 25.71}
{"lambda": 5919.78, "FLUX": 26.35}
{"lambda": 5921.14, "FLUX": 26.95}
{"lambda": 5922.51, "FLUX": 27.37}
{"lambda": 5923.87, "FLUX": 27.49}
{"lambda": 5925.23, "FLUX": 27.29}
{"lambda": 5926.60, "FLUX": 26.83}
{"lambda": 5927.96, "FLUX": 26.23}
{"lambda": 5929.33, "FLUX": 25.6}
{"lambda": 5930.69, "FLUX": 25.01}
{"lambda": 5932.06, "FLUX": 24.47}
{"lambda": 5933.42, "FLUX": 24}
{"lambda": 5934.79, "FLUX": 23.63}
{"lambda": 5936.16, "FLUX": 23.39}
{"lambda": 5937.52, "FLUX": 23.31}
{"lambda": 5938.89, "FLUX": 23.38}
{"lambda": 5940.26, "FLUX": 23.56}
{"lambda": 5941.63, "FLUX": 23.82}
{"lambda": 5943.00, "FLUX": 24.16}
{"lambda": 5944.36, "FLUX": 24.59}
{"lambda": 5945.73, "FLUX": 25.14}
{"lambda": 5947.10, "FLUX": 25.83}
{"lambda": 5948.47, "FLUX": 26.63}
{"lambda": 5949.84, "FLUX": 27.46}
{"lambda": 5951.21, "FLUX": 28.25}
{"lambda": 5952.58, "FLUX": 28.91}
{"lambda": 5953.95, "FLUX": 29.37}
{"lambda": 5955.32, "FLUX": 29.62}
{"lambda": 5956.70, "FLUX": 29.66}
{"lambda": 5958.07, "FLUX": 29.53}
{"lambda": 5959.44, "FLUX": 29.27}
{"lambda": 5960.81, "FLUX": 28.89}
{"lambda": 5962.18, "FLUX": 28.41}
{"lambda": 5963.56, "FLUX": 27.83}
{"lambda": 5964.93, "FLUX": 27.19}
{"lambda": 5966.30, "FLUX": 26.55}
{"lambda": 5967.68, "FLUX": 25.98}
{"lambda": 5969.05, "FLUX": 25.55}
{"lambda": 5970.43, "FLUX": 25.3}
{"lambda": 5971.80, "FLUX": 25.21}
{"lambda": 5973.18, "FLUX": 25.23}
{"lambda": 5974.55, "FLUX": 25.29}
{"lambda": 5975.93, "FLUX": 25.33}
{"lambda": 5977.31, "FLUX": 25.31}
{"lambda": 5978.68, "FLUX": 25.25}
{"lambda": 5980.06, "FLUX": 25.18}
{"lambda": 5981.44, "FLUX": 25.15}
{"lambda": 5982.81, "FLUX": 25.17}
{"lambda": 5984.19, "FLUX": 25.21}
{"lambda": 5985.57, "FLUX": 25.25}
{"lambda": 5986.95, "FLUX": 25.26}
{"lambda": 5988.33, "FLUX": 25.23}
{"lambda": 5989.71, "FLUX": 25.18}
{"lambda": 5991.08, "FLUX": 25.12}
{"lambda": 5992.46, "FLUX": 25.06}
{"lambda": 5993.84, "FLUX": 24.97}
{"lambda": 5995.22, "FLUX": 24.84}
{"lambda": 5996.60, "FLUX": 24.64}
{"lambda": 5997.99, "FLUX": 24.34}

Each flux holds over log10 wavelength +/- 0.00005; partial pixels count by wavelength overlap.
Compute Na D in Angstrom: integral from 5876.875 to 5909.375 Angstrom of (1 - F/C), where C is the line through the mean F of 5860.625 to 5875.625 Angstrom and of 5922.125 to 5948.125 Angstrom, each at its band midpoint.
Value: 1.74 Angstrom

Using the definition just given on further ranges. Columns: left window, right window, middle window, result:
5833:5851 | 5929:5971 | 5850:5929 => 2.3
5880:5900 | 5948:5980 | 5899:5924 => -1.4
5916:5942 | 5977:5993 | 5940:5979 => -2.3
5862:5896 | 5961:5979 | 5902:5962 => -1.4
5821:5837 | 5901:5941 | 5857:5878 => -0.4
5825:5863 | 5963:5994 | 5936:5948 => 0.5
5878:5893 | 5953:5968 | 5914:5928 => -0.3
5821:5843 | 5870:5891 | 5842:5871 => -0.1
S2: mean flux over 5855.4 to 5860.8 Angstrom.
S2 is 24.1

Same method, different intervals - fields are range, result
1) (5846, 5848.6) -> 25.4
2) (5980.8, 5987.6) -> 25.2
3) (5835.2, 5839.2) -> 25.4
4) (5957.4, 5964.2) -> 28.8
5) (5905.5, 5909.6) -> 25.8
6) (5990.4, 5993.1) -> 25.1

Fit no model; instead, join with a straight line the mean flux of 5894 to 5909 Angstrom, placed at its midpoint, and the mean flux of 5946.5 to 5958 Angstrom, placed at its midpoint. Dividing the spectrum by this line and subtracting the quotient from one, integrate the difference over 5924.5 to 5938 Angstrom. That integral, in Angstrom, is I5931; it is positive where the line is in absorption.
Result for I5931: 0.9 Angstrom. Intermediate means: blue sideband 24.6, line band 25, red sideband 28.3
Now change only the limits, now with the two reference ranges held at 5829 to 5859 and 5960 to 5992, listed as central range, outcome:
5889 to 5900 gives 1.17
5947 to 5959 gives -1.32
